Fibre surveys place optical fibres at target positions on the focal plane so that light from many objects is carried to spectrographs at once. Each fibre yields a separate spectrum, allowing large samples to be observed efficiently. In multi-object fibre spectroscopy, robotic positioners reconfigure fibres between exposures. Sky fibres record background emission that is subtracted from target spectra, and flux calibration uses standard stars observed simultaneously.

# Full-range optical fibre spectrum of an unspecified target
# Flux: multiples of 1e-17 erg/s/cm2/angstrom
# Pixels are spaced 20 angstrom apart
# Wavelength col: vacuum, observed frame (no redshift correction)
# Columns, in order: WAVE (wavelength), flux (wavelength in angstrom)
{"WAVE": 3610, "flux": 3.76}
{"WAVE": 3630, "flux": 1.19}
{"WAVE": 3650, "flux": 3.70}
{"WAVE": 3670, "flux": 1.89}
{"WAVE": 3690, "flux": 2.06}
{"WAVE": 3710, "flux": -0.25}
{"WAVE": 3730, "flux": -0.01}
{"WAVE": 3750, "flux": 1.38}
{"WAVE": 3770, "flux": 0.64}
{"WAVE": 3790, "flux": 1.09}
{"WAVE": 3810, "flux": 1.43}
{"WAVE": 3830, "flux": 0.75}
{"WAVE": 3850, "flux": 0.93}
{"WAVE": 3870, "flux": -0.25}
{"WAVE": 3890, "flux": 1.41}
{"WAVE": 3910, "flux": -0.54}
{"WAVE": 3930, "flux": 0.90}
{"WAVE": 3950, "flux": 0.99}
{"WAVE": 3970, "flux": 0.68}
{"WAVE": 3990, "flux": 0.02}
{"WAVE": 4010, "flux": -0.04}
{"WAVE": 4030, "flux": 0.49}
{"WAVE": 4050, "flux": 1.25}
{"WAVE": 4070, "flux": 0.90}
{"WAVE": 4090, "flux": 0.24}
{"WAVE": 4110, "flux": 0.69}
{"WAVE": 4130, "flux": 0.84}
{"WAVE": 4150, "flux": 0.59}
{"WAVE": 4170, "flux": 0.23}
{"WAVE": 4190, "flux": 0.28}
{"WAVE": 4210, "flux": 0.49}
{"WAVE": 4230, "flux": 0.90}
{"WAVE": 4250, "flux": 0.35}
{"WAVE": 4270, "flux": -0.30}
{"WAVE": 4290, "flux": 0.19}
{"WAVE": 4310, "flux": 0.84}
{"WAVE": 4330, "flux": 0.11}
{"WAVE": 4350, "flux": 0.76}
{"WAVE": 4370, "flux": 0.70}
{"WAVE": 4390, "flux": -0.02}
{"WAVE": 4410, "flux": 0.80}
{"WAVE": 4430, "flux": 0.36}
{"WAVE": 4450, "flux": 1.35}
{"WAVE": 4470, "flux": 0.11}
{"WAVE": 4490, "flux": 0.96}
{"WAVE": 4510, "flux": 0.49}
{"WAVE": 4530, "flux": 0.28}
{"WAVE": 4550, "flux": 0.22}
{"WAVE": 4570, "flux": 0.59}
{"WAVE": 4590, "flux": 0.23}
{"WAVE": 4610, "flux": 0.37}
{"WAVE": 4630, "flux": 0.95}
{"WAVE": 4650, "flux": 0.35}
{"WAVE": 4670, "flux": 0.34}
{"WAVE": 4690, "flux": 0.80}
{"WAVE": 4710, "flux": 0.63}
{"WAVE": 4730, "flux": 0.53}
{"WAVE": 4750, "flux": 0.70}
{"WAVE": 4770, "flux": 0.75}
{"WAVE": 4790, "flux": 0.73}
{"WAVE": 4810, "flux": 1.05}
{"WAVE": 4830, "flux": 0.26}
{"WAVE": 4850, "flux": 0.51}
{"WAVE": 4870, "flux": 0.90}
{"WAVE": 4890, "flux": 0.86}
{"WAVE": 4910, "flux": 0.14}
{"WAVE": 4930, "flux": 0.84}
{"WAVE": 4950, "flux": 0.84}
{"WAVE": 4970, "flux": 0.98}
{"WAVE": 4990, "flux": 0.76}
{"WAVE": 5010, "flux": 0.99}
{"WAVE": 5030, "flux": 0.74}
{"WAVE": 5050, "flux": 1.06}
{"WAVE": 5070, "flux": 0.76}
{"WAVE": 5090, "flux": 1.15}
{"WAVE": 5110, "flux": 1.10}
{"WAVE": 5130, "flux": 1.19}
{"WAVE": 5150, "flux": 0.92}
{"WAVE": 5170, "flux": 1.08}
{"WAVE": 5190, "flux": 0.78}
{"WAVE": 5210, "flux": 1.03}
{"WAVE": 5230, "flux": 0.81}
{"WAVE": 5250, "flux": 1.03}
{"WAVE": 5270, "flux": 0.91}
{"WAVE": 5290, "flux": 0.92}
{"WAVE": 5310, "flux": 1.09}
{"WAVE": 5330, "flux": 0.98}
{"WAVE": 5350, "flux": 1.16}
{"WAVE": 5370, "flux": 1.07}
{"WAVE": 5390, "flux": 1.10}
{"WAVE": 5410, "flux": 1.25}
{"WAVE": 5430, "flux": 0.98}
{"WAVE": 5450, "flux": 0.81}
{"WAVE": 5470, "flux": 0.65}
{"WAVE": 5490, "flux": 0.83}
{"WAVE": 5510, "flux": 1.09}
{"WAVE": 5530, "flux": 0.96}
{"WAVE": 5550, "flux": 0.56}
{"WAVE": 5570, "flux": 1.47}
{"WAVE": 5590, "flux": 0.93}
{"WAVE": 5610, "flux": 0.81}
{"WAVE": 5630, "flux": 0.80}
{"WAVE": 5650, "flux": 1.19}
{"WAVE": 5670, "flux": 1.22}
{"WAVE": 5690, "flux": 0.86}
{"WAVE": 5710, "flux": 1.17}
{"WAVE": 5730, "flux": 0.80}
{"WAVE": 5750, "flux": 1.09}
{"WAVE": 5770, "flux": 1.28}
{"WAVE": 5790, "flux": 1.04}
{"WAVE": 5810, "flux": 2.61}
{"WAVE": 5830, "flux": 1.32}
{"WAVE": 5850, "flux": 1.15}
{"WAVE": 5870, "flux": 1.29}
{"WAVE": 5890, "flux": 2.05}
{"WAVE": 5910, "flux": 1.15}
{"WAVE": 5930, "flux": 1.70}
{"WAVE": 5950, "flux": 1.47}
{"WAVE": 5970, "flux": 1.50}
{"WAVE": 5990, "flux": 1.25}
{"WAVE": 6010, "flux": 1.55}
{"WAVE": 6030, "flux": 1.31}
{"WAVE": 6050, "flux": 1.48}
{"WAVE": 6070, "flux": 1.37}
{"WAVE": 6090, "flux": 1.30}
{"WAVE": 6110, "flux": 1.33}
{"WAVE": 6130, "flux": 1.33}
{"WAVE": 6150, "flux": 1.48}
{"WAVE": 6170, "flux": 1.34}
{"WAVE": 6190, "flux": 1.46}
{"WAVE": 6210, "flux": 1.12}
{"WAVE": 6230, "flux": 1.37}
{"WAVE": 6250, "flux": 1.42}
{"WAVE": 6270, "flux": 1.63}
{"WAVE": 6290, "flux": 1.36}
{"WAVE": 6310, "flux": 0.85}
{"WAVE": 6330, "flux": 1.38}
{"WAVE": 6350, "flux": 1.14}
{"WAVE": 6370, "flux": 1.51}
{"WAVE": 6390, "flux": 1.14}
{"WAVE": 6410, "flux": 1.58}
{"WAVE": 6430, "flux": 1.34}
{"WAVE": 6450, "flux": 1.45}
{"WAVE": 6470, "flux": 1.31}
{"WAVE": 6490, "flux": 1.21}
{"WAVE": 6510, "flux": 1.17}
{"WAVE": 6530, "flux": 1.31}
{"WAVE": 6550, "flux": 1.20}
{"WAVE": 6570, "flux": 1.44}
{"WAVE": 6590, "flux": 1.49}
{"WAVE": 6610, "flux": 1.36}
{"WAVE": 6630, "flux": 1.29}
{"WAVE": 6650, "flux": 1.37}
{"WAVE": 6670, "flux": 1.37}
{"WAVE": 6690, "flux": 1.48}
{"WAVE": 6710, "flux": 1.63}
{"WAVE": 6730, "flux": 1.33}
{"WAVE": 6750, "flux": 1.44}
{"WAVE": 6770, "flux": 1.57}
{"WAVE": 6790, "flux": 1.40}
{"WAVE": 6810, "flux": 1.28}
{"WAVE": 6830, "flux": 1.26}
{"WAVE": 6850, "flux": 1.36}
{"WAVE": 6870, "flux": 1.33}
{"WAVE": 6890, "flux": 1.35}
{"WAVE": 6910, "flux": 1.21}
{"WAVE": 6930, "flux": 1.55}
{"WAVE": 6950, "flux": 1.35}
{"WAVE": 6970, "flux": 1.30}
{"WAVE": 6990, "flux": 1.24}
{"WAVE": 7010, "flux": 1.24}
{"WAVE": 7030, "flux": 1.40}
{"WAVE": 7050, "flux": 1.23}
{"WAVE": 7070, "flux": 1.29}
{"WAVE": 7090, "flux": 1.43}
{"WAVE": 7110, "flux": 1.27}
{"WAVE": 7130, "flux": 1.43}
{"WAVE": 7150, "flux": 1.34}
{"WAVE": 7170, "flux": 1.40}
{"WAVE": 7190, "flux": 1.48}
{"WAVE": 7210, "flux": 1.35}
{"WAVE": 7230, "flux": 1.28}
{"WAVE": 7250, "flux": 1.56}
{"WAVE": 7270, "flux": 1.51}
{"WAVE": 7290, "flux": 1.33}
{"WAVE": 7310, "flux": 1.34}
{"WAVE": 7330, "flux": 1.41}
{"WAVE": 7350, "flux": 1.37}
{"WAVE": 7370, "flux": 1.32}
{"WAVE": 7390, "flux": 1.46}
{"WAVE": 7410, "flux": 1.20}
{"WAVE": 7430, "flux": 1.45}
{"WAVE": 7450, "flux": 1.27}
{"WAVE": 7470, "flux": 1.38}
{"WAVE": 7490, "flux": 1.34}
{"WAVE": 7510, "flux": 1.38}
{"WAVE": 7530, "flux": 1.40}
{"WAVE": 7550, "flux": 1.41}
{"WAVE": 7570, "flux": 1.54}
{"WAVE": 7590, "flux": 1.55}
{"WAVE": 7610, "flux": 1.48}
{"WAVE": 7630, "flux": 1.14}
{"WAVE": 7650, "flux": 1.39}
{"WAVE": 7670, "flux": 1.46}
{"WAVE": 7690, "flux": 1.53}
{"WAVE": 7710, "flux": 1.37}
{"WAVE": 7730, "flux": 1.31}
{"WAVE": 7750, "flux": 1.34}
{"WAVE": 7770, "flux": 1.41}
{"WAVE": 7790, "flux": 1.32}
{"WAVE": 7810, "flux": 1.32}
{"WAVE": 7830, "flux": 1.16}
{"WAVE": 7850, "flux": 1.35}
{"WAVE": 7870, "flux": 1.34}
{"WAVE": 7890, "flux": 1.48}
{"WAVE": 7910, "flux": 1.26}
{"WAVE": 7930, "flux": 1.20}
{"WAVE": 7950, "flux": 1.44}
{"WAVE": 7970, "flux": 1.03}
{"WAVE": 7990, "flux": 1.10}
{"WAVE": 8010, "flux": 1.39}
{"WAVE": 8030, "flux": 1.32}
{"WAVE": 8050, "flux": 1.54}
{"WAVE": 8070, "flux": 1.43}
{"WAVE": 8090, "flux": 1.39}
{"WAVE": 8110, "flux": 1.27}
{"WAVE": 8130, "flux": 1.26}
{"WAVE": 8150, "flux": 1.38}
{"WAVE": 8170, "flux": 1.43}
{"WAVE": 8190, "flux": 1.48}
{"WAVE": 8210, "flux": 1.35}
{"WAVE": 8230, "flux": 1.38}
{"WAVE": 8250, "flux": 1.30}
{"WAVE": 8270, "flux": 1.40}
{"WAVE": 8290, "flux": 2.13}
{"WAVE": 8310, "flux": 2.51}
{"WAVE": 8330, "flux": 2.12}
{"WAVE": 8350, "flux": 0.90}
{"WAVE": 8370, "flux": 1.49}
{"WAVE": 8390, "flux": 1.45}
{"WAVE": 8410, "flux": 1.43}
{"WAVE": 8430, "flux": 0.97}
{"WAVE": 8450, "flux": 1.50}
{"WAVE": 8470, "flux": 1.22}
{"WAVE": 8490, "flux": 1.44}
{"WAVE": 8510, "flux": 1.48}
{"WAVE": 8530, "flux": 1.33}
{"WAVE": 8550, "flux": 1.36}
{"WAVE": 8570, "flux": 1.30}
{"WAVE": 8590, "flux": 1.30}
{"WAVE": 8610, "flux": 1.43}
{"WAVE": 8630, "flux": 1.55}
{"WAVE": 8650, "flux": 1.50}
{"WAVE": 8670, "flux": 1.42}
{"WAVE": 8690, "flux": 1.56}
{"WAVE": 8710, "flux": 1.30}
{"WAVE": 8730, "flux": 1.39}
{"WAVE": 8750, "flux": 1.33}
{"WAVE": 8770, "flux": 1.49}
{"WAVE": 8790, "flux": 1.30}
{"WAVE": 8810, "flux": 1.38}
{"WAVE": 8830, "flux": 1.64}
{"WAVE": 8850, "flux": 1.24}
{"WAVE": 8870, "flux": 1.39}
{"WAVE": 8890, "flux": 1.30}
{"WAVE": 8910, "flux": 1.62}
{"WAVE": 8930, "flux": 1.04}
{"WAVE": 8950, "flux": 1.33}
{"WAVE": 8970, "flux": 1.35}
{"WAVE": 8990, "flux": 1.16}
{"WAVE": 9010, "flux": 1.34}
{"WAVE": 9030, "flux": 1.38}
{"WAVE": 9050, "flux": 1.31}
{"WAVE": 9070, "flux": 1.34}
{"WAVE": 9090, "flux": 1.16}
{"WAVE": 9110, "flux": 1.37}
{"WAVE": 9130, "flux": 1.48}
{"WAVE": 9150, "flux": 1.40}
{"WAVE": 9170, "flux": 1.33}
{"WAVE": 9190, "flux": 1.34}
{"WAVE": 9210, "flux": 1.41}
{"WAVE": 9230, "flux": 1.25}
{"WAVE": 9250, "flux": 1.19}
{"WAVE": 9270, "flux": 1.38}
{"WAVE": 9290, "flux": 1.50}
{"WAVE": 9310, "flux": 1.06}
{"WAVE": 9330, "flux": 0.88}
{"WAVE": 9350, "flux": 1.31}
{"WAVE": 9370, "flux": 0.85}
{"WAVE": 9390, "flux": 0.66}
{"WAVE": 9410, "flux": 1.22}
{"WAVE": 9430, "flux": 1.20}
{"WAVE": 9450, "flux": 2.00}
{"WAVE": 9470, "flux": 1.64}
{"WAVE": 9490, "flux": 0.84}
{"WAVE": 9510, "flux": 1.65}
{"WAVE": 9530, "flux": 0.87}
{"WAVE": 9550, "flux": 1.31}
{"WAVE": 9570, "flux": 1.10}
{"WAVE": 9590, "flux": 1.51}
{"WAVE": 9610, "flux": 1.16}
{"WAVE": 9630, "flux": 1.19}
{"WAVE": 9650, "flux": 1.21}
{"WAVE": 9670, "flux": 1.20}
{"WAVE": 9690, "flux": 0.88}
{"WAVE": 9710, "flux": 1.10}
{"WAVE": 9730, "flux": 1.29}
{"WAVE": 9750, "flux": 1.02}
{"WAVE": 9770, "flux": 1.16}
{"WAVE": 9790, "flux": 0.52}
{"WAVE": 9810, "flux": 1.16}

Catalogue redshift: 0.26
